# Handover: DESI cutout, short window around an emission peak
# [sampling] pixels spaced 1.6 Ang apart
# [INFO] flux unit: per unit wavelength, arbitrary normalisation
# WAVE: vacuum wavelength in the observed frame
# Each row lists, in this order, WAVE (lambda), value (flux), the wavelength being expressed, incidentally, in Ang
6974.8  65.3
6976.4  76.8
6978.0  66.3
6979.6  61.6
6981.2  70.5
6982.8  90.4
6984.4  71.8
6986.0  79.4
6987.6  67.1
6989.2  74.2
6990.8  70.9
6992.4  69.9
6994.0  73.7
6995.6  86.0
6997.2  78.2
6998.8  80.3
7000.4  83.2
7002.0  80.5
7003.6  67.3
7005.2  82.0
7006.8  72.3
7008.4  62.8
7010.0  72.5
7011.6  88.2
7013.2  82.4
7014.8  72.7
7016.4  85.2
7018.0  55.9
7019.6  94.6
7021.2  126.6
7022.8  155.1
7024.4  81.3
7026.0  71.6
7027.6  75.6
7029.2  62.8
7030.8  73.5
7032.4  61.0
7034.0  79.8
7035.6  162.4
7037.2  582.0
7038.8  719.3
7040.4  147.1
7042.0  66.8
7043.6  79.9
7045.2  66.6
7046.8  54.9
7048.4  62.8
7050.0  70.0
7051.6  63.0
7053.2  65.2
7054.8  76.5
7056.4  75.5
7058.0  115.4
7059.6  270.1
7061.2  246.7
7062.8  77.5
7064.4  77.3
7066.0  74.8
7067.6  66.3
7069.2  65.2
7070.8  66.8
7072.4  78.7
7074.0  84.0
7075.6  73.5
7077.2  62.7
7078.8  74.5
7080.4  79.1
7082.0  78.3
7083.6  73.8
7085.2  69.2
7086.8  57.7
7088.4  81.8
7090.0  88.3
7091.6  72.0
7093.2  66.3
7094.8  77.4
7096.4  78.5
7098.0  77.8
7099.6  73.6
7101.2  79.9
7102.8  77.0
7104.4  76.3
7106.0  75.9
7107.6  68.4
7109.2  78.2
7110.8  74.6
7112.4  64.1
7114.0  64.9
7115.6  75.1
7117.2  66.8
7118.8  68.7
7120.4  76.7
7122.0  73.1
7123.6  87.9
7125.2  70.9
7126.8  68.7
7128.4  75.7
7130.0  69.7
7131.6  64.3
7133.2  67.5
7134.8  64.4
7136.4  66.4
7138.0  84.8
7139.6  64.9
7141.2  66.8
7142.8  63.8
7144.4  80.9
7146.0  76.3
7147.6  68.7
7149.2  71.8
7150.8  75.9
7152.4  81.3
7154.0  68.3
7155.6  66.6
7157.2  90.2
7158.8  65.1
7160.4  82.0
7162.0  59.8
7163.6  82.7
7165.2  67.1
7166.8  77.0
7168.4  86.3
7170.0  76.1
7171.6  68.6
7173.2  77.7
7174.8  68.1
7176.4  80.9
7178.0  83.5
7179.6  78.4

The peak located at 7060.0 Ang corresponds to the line [N II] 6583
